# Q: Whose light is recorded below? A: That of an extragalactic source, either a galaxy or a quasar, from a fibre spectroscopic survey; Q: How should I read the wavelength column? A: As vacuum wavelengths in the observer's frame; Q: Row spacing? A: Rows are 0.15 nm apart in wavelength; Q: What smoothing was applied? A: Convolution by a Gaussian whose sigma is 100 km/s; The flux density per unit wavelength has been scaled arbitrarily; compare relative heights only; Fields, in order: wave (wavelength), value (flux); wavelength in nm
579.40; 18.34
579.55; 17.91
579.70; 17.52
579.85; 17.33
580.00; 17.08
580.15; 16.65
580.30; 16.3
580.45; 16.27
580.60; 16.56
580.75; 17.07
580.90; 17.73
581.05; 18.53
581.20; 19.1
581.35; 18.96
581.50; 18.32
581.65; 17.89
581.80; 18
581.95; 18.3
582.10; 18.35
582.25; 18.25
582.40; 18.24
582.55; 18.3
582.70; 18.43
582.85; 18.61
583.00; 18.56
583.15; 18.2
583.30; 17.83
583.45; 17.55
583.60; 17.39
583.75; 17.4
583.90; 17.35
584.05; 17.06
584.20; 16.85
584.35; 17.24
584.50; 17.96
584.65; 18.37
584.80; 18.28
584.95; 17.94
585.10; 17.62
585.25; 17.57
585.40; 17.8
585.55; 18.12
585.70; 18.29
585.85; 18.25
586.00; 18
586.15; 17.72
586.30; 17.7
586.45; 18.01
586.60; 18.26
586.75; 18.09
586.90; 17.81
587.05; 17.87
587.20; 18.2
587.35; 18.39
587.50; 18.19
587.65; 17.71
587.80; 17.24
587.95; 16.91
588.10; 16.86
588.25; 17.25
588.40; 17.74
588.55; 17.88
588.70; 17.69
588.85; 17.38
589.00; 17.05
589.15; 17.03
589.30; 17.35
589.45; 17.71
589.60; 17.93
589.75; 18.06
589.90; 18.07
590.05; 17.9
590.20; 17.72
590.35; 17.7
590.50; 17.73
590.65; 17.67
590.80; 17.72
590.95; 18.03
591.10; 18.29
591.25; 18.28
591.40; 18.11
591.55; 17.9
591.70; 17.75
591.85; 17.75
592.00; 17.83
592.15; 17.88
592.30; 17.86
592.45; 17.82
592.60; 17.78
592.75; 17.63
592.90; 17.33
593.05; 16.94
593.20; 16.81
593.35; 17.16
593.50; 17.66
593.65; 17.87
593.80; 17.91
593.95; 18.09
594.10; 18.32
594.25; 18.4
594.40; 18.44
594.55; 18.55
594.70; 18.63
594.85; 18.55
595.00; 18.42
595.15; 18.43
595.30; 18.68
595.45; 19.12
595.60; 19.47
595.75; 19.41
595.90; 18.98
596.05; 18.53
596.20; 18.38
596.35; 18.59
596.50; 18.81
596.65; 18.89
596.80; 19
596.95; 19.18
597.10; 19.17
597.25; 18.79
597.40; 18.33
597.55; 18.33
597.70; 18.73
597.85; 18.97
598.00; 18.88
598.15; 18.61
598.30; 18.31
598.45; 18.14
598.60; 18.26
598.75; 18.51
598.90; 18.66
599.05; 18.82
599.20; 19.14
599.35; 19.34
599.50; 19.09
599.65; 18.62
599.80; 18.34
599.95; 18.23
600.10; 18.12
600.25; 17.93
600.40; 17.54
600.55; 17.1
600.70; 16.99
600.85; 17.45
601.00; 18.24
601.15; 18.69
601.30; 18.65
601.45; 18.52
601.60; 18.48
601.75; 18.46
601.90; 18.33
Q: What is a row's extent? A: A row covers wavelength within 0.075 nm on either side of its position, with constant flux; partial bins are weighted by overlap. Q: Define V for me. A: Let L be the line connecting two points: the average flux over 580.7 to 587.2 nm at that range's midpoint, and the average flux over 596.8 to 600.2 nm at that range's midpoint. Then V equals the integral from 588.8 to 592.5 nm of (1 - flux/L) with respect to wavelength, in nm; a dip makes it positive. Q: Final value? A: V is 0.10 nm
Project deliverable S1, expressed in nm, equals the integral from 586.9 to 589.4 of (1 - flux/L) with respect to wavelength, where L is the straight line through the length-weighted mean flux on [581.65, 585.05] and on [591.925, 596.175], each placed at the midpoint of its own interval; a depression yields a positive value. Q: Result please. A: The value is 0.07 nm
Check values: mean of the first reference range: 17.9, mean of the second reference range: 18.2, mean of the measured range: 17.6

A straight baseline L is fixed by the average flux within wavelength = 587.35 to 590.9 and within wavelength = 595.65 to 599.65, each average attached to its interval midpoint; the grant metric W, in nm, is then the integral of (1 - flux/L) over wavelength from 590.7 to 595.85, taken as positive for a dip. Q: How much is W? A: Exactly 0.02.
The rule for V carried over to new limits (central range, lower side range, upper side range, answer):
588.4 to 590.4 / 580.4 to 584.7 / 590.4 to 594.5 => 0.02 nm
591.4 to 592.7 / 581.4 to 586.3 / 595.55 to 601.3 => 0.03 nm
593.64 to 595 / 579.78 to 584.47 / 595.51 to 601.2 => 0.00 nm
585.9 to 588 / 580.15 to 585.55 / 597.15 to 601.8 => 0.01 nm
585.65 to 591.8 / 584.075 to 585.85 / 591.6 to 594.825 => 0.01 nm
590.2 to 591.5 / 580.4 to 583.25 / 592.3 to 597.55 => 0.02 nm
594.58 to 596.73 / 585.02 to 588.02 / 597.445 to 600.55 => -0.05 nm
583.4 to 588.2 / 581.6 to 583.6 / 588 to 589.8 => 0.02 nm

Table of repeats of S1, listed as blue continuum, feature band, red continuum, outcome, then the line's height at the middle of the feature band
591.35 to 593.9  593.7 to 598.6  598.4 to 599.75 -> -0.11 nm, 18.2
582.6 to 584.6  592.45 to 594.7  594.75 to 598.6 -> 0.08 nm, 18.5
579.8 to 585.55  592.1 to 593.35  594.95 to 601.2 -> 0.06 nm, 18.3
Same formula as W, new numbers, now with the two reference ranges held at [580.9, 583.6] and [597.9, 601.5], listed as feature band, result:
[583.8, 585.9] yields 0.061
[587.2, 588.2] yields 0.039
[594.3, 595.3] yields -0.010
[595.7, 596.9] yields -0.032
